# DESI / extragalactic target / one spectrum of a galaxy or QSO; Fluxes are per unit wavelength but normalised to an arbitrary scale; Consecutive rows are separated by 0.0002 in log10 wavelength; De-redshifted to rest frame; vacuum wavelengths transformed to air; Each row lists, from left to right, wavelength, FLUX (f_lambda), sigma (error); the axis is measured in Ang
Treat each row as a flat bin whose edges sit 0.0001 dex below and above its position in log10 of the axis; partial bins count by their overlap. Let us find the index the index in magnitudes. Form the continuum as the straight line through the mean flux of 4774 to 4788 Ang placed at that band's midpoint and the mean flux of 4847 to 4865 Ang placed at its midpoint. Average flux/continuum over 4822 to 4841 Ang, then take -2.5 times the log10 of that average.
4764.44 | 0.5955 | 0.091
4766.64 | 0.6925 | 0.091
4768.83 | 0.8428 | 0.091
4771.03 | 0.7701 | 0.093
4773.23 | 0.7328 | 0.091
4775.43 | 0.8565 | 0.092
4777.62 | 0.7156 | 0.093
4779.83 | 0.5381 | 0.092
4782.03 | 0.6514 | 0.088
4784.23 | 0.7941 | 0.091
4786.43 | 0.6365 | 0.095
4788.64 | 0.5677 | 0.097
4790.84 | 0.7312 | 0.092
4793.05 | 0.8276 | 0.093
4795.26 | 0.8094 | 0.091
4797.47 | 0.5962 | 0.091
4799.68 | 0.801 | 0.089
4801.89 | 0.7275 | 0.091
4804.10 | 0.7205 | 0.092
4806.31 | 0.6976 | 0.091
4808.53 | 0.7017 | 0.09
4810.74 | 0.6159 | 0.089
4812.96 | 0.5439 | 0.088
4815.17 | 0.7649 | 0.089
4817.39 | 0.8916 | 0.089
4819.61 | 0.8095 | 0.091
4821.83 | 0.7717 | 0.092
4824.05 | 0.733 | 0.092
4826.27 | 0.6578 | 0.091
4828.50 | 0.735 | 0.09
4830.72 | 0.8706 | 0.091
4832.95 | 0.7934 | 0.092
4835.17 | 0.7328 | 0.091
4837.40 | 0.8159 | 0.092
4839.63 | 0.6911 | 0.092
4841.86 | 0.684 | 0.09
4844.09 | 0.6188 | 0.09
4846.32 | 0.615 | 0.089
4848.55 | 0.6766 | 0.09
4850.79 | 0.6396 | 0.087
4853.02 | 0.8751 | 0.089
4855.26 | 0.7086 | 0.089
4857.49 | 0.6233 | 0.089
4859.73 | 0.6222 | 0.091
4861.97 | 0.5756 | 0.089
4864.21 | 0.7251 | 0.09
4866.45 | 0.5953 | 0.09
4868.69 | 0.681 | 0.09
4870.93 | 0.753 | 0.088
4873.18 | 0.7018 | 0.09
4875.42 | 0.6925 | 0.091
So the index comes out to -0.11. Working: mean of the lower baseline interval 0.695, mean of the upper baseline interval 0.678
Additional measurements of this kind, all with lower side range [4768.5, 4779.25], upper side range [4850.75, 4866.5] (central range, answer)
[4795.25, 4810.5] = 0.04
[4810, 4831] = -0.03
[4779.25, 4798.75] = 0.09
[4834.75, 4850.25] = 0.01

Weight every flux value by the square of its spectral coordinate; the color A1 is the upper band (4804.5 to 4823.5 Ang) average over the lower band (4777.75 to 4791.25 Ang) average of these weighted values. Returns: 1.12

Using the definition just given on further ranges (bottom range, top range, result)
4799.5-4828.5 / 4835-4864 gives 0.96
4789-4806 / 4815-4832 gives 1.07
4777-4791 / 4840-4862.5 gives 1.05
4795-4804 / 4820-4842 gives 1.05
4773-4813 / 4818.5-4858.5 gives 1.05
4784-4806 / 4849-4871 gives 0.97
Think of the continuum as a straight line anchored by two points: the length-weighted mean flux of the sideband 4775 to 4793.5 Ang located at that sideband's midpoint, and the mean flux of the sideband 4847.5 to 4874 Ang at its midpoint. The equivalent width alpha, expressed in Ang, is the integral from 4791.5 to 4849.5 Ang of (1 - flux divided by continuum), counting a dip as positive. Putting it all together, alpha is -3.4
